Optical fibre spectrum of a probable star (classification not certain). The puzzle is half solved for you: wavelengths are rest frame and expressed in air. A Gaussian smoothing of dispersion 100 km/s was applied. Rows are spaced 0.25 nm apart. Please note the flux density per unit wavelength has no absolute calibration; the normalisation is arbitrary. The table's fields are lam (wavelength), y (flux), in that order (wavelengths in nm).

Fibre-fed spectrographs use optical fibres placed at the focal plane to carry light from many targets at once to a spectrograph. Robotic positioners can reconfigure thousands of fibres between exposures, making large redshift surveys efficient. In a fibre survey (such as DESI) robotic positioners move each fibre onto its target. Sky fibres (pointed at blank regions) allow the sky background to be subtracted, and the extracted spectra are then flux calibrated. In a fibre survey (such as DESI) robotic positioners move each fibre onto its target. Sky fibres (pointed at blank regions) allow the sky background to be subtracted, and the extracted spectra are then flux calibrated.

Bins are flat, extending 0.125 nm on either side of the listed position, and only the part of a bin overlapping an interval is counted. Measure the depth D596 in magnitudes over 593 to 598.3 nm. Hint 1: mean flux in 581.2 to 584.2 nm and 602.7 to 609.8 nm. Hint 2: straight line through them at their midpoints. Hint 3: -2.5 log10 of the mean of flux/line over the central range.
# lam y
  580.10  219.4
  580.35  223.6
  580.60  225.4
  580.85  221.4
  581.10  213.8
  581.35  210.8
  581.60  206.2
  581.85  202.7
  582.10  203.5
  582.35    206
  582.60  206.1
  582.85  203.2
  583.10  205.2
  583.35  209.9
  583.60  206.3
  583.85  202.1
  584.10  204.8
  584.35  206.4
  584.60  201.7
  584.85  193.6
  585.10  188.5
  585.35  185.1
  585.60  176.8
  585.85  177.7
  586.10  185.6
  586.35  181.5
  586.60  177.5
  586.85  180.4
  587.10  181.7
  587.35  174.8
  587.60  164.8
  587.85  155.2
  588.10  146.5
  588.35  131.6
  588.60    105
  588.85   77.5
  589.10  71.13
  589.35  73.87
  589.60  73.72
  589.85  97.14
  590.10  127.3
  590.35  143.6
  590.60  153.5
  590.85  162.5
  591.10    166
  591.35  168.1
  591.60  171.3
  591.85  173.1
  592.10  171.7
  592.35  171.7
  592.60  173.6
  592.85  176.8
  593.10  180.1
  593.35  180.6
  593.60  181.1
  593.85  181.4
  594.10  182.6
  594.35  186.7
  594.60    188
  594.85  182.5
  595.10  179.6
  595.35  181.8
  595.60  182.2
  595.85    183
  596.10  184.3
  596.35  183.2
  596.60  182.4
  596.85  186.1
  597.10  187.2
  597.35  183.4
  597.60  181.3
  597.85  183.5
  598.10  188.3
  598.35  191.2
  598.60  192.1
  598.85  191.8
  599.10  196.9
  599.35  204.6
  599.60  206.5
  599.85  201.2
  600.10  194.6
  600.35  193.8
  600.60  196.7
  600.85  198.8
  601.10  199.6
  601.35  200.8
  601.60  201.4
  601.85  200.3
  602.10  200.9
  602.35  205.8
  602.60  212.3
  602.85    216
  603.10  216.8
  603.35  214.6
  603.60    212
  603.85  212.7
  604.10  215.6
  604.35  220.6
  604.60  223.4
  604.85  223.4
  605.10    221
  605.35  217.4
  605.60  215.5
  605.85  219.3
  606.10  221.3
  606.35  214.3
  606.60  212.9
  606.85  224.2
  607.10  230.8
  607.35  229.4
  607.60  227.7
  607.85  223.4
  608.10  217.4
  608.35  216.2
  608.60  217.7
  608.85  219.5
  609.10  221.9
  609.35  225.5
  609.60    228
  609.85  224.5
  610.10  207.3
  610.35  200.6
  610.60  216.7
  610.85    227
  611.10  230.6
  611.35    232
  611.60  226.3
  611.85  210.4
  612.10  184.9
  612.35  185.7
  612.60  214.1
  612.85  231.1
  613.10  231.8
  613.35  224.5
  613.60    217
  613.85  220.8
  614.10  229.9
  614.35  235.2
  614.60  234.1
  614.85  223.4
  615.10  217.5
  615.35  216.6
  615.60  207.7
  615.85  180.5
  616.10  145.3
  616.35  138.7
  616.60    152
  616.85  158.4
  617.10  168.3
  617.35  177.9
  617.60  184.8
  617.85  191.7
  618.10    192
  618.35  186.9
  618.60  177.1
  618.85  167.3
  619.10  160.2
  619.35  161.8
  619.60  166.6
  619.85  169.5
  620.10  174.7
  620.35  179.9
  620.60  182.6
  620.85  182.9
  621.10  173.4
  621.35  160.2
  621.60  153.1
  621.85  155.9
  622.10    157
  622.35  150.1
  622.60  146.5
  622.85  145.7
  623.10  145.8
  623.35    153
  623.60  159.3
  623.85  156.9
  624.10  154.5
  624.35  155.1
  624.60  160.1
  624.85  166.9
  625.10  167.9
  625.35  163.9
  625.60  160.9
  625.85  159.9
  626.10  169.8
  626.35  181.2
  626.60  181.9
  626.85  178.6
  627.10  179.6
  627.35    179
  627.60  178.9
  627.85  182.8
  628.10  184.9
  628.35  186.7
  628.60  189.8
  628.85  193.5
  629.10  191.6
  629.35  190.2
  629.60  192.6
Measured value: 0.16 mag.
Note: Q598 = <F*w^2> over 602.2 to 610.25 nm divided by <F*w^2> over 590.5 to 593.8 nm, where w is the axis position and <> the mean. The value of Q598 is 1.33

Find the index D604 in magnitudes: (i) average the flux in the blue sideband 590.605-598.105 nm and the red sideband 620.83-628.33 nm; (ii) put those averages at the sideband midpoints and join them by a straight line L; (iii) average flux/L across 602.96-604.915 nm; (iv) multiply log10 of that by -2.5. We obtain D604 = -0.238 mag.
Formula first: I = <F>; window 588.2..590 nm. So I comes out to 91.3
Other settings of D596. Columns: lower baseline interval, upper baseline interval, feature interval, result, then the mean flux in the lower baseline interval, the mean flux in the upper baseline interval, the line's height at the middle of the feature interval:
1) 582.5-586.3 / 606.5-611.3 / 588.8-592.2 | 0.47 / 197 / 221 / 203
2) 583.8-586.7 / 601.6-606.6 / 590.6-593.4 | 0.16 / 190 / 215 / 199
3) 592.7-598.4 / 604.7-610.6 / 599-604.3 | -0.02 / 183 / 220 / 202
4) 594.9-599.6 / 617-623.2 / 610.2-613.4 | -0.23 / 187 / 169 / 175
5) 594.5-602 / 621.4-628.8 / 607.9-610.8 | -0.20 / 191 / 166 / 181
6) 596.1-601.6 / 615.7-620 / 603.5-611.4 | -0.21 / 193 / 170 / 182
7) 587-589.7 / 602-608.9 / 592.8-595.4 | -0.18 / 123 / 218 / 155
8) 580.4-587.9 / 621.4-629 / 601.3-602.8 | -0.12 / 196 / 167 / 183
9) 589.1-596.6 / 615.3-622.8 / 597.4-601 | -0.18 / 163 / 170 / 165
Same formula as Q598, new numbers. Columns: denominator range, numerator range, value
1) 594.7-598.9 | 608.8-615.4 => 1.25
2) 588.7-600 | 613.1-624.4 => 1.14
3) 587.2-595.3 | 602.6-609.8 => 1.51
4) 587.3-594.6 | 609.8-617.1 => 1.49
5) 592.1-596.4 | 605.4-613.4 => 1.27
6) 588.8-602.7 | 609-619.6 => 1.22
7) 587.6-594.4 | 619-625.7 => 1.21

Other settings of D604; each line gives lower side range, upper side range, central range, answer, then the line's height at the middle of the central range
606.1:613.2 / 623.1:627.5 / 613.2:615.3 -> -0.11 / 203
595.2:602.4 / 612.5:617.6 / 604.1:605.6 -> -0.13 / 195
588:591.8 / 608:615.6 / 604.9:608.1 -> -0.13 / 197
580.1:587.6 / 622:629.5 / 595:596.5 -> 0.05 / 190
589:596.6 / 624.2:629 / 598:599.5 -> -0.18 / 164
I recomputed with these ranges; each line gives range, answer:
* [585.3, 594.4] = 155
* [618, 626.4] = 164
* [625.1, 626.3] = 165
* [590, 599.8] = 180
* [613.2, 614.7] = 227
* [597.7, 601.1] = 195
